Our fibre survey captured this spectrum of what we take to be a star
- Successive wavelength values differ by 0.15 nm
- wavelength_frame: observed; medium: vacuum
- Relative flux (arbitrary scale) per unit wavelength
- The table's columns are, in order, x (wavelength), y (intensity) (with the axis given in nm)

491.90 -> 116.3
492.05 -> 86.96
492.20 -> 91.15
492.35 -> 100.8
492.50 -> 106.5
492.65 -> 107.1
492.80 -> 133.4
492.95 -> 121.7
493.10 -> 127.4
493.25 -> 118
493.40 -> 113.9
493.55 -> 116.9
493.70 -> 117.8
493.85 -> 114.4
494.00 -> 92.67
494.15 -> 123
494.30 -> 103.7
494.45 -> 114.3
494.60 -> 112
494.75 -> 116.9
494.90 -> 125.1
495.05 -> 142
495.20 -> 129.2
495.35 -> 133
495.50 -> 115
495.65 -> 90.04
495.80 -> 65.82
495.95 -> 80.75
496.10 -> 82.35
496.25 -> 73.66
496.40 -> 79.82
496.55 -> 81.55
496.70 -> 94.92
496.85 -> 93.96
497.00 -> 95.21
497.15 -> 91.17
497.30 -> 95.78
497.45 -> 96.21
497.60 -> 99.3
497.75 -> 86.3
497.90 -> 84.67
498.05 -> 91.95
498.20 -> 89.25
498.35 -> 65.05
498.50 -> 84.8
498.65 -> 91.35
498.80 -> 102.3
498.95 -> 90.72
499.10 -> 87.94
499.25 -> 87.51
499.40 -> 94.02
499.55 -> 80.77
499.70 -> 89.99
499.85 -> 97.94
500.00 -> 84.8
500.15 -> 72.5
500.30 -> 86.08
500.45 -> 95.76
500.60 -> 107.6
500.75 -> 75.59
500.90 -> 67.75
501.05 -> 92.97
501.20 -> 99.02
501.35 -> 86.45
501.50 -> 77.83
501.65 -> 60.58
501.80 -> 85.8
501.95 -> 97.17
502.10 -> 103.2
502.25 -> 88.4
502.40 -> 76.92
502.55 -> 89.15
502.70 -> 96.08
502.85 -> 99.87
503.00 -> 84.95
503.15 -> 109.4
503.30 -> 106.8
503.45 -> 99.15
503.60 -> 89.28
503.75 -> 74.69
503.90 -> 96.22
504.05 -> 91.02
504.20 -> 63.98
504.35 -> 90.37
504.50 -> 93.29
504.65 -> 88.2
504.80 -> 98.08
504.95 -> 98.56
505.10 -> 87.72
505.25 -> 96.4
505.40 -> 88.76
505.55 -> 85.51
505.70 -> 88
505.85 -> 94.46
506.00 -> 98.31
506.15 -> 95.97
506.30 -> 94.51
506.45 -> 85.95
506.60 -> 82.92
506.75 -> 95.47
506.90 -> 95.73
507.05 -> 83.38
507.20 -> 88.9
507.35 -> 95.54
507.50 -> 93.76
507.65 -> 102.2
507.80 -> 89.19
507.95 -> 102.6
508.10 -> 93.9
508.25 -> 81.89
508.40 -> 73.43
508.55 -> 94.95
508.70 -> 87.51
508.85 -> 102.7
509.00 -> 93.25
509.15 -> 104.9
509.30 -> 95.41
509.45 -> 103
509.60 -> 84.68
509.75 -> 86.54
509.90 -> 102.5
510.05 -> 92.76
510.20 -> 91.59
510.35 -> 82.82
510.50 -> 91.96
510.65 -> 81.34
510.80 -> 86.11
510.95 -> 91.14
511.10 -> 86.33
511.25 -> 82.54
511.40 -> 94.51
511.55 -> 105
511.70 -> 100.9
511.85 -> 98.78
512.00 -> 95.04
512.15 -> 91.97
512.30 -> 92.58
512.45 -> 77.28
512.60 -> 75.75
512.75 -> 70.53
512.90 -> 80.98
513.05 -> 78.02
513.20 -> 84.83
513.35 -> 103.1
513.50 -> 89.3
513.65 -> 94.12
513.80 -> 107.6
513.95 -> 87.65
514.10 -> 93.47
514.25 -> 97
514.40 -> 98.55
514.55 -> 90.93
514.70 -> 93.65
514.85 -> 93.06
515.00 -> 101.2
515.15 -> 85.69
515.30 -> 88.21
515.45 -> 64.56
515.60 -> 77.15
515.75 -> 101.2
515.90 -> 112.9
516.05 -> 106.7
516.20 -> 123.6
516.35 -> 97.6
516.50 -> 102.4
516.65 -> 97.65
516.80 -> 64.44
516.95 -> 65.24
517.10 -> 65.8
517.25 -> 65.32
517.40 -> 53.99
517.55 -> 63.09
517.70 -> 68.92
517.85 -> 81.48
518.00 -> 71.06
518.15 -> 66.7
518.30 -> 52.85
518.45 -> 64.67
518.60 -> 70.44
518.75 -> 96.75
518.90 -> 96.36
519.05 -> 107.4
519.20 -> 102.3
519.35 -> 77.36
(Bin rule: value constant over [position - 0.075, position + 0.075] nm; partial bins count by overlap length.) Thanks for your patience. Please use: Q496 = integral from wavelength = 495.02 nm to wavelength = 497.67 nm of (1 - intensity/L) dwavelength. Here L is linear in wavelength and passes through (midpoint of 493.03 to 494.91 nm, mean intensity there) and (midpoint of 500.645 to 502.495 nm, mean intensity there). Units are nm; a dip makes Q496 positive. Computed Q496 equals 0.242 nm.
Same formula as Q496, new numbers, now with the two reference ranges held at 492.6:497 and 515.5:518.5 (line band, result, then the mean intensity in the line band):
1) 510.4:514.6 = -0.23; 90.2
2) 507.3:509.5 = -0.08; 94.2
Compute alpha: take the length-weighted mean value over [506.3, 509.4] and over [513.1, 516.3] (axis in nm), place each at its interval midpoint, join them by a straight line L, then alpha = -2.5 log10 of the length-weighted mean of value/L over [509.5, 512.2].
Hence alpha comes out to 0.02 mag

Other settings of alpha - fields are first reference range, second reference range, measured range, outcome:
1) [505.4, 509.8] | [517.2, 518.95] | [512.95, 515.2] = -0.18 mag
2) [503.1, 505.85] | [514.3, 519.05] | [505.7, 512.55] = -0.04 mag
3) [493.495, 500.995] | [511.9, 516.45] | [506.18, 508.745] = 0.03 mag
